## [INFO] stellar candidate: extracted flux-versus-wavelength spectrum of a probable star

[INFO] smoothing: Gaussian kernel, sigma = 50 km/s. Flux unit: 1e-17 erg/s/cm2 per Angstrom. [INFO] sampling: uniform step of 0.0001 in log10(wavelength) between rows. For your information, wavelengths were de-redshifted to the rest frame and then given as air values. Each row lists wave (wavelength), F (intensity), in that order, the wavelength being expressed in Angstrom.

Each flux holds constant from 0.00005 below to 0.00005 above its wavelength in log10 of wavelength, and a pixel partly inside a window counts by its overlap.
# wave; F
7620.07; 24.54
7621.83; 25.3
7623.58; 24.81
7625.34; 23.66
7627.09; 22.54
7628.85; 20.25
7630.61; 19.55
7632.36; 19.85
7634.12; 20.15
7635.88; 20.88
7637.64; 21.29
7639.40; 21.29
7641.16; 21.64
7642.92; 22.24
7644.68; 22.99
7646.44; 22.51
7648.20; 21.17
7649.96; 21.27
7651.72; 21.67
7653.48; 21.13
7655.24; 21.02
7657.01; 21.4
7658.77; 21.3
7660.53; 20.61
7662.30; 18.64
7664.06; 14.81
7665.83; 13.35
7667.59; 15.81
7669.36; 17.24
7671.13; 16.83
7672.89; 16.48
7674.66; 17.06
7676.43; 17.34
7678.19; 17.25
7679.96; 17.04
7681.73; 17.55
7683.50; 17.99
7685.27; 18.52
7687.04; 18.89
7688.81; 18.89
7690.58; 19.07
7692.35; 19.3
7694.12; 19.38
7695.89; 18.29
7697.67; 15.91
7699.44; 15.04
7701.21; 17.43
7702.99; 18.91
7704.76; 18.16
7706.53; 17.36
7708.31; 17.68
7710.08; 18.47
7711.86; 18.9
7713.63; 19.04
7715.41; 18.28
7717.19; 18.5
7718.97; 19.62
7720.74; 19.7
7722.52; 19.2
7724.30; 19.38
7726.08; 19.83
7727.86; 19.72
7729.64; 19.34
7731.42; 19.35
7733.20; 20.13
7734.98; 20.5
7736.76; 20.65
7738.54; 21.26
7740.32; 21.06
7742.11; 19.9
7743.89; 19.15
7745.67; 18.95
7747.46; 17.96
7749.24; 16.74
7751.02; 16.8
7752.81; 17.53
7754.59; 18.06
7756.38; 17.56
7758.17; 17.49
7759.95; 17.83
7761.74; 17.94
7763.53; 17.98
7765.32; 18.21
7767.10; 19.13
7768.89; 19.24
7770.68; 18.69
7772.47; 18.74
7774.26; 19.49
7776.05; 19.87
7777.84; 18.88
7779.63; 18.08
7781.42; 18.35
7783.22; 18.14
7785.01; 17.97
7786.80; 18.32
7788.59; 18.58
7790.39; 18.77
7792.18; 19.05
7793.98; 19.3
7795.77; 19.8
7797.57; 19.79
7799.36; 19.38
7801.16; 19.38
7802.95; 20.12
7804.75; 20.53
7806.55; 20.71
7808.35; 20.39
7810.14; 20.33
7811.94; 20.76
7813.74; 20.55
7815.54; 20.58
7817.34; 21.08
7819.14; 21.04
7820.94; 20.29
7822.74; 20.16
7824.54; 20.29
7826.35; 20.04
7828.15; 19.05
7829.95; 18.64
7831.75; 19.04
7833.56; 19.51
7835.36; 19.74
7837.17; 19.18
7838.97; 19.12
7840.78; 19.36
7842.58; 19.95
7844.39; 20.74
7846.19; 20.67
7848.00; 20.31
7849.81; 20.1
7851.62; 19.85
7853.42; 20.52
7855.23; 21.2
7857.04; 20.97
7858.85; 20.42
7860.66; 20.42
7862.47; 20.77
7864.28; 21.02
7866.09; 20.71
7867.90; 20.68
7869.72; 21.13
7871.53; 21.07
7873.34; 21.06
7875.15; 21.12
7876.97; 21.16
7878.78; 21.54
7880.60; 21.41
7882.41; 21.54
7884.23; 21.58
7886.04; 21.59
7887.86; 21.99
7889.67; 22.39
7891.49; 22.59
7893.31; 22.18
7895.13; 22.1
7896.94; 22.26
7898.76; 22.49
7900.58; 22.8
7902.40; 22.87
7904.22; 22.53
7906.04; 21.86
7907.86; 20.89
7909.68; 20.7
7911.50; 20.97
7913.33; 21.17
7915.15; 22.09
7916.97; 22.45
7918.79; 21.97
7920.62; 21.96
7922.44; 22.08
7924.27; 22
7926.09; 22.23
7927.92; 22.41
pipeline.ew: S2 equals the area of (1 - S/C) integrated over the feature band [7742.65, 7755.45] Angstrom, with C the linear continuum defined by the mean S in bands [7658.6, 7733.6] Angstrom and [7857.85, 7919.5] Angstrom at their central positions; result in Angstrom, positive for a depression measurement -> 0.8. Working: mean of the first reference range 18.1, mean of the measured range 18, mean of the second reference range 21.6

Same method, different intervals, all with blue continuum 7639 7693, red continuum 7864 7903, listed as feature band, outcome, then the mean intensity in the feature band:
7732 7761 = 1.73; 18.8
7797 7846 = 2.22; 20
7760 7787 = 2.37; 18.6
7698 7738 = 1.75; 18.9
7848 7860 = 0.48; 20.5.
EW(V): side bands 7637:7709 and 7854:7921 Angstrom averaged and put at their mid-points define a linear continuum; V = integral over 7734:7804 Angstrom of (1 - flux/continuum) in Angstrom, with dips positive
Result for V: 4.2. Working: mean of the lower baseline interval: 18.8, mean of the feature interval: 18.8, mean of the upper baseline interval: 21.5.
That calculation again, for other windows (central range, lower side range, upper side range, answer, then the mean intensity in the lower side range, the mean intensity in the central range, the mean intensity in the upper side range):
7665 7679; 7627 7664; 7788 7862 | 2.95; 20.9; 16.4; 20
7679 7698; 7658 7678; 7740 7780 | -0.91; 17.2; 18.3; 18.5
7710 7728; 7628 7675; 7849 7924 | 0.97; 19.7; 19.1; 21.5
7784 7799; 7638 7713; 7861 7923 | 1.01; 18.8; 19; 21.7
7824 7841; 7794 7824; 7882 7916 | 1.09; 20.3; 19.4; 21.9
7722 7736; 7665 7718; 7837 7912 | -1.00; 17.7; 19.7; 21.2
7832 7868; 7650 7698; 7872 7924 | 1.45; 18.3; 20.2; 21.8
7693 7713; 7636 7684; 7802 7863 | 1.72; 19.3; 17.8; 20.2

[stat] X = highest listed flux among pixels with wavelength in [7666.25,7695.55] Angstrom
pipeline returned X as 19.38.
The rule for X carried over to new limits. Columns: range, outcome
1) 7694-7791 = 21.26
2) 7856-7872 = 21.13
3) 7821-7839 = 20.29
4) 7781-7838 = 21.08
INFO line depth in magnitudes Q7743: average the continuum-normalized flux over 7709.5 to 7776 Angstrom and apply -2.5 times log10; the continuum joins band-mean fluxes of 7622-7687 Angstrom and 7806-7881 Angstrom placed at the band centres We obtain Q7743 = 0.06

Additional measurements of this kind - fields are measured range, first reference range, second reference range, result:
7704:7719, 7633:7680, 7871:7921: 0.092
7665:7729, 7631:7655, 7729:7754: 0.123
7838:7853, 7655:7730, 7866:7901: 0.050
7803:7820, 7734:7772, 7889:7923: -0.036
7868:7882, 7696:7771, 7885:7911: 0.021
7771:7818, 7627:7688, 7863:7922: 0.067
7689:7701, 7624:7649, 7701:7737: 0.109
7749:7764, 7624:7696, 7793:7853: 0.130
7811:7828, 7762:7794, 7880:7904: -0.028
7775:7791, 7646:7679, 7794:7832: 0.072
